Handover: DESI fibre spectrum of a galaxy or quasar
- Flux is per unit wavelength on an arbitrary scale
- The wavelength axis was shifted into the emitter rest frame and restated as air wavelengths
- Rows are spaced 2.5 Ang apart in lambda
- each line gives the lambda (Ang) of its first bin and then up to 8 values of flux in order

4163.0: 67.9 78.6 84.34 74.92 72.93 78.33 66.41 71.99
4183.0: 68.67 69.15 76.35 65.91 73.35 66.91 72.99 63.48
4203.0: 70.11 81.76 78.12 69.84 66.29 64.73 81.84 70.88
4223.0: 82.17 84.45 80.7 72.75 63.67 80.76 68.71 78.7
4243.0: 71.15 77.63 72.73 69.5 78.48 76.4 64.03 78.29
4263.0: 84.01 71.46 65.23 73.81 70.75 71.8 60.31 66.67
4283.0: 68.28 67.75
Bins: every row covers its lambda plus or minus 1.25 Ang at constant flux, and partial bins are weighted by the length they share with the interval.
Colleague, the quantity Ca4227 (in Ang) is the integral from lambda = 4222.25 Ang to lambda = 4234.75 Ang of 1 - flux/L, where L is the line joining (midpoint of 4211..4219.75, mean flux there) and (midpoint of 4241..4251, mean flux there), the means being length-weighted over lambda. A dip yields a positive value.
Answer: -0.83 Ang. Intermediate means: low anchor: 70.9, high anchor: 73.4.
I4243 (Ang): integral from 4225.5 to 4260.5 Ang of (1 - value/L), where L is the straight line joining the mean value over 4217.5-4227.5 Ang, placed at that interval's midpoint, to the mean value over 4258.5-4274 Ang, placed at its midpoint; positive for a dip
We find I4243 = 1.26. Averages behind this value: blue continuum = 79.7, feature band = 74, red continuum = 73.5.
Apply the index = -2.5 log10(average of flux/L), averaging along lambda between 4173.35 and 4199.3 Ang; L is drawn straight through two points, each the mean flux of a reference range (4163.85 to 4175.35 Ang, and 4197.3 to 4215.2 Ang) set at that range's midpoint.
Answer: 0.05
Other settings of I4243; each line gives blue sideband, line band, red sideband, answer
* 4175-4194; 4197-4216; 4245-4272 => 0.17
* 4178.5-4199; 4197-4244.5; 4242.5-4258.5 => -1.26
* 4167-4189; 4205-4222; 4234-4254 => 0.22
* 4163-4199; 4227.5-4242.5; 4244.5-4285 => -0.34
